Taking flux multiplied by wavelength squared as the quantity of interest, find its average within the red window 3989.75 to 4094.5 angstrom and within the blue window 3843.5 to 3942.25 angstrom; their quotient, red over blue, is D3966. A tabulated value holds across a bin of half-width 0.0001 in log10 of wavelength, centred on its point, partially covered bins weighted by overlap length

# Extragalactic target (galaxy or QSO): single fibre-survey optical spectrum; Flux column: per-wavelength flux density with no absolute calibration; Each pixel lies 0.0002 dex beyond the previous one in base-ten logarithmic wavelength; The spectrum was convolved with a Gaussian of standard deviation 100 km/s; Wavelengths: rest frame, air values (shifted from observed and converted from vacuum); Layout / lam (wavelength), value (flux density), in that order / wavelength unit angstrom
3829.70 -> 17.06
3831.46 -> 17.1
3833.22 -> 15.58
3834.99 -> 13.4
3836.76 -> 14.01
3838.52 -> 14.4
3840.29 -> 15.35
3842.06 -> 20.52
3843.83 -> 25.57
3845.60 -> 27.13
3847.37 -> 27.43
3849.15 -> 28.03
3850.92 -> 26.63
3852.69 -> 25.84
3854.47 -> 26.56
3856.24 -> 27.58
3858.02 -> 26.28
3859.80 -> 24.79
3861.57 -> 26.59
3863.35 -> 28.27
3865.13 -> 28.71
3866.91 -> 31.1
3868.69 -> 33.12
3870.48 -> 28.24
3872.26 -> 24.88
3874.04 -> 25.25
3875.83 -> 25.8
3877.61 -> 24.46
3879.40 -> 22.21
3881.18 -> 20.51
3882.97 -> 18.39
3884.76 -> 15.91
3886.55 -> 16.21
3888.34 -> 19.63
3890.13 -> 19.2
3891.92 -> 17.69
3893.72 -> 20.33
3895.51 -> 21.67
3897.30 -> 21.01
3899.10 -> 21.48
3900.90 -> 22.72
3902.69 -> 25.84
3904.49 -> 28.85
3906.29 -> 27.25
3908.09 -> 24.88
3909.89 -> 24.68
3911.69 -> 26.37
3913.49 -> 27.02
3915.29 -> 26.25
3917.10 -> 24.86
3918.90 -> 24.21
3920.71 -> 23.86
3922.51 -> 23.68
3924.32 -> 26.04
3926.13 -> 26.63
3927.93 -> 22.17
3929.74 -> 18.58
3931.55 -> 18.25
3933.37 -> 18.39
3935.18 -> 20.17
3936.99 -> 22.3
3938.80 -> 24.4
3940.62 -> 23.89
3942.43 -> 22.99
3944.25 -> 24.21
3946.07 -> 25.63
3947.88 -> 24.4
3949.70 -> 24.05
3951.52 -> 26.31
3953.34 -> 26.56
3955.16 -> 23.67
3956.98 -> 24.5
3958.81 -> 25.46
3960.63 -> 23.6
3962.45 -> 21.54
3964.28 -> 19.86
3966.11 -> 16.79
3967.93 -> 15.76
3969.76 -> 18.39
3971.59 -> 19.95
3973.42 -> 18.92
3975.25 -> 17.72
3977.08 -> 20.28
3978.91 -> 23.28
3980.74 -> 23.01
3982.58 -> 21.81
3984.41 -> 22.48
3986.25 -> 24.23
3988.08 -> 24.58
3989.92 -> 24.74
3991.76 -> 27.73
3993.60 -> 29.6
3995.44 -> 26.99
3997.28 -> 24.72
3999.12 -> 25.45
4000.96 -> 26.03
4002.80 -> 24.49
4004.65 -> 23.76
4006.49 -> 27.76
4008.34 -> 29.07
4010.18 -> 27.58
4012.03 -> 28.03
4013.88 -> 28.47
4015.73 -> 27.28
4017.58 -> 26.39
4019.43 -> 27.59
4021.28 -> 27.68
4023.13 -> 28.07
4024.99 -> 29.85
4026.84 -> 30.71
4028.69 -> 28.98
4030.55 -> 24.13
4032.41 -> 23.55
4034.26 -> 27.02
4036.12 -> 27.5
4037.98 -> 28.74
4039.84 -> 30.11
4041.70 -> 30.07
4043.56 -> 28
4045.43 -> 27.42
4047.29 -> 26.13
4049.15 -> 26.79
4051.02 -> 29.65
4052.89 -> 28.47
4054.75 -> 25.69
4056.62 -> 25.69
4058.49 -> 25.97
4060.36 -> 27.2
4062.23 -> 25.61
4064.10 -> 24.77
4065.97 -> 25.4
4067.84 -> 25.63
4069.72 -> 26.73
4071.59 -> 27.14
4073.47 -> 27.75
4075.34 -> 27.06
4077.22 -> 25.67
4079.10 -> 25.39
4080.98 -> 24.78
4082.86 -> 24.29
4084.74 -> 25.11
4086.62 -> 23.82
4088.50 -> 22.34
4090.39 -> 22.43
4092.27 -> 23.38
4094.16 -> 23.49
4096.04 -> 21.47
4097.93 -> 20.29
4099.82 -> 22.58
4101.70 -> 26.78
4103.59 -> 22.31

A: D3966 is 1.19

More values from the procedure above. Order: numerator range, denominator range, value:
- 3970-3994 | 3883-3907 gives 1.12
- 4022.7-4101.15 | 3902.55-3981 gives 1.20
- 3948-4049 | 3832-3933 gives 1.14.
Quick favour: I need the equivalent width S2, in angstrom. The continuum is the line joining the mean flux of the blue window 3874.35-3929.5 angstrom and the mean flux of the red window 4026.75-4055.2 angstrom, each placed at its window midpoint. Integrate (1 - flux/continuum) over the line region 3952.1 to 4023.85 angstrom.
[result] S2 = 4.7 angstrom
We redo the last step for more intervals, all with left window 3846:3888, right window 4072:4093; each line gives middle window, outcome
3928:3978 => 6.7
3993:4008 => -0.7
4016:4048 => -3.7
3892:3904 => 1.5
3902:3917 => -0.7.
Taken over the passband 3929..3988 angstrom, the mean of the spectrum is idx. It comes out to 22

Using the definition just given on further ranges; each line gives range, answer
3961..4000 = 22.3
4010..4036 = 27.5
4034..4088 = 26.6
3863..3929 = 24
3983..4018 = 26.2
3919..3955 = 23.3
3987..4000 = 26.2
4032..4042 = 27.9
